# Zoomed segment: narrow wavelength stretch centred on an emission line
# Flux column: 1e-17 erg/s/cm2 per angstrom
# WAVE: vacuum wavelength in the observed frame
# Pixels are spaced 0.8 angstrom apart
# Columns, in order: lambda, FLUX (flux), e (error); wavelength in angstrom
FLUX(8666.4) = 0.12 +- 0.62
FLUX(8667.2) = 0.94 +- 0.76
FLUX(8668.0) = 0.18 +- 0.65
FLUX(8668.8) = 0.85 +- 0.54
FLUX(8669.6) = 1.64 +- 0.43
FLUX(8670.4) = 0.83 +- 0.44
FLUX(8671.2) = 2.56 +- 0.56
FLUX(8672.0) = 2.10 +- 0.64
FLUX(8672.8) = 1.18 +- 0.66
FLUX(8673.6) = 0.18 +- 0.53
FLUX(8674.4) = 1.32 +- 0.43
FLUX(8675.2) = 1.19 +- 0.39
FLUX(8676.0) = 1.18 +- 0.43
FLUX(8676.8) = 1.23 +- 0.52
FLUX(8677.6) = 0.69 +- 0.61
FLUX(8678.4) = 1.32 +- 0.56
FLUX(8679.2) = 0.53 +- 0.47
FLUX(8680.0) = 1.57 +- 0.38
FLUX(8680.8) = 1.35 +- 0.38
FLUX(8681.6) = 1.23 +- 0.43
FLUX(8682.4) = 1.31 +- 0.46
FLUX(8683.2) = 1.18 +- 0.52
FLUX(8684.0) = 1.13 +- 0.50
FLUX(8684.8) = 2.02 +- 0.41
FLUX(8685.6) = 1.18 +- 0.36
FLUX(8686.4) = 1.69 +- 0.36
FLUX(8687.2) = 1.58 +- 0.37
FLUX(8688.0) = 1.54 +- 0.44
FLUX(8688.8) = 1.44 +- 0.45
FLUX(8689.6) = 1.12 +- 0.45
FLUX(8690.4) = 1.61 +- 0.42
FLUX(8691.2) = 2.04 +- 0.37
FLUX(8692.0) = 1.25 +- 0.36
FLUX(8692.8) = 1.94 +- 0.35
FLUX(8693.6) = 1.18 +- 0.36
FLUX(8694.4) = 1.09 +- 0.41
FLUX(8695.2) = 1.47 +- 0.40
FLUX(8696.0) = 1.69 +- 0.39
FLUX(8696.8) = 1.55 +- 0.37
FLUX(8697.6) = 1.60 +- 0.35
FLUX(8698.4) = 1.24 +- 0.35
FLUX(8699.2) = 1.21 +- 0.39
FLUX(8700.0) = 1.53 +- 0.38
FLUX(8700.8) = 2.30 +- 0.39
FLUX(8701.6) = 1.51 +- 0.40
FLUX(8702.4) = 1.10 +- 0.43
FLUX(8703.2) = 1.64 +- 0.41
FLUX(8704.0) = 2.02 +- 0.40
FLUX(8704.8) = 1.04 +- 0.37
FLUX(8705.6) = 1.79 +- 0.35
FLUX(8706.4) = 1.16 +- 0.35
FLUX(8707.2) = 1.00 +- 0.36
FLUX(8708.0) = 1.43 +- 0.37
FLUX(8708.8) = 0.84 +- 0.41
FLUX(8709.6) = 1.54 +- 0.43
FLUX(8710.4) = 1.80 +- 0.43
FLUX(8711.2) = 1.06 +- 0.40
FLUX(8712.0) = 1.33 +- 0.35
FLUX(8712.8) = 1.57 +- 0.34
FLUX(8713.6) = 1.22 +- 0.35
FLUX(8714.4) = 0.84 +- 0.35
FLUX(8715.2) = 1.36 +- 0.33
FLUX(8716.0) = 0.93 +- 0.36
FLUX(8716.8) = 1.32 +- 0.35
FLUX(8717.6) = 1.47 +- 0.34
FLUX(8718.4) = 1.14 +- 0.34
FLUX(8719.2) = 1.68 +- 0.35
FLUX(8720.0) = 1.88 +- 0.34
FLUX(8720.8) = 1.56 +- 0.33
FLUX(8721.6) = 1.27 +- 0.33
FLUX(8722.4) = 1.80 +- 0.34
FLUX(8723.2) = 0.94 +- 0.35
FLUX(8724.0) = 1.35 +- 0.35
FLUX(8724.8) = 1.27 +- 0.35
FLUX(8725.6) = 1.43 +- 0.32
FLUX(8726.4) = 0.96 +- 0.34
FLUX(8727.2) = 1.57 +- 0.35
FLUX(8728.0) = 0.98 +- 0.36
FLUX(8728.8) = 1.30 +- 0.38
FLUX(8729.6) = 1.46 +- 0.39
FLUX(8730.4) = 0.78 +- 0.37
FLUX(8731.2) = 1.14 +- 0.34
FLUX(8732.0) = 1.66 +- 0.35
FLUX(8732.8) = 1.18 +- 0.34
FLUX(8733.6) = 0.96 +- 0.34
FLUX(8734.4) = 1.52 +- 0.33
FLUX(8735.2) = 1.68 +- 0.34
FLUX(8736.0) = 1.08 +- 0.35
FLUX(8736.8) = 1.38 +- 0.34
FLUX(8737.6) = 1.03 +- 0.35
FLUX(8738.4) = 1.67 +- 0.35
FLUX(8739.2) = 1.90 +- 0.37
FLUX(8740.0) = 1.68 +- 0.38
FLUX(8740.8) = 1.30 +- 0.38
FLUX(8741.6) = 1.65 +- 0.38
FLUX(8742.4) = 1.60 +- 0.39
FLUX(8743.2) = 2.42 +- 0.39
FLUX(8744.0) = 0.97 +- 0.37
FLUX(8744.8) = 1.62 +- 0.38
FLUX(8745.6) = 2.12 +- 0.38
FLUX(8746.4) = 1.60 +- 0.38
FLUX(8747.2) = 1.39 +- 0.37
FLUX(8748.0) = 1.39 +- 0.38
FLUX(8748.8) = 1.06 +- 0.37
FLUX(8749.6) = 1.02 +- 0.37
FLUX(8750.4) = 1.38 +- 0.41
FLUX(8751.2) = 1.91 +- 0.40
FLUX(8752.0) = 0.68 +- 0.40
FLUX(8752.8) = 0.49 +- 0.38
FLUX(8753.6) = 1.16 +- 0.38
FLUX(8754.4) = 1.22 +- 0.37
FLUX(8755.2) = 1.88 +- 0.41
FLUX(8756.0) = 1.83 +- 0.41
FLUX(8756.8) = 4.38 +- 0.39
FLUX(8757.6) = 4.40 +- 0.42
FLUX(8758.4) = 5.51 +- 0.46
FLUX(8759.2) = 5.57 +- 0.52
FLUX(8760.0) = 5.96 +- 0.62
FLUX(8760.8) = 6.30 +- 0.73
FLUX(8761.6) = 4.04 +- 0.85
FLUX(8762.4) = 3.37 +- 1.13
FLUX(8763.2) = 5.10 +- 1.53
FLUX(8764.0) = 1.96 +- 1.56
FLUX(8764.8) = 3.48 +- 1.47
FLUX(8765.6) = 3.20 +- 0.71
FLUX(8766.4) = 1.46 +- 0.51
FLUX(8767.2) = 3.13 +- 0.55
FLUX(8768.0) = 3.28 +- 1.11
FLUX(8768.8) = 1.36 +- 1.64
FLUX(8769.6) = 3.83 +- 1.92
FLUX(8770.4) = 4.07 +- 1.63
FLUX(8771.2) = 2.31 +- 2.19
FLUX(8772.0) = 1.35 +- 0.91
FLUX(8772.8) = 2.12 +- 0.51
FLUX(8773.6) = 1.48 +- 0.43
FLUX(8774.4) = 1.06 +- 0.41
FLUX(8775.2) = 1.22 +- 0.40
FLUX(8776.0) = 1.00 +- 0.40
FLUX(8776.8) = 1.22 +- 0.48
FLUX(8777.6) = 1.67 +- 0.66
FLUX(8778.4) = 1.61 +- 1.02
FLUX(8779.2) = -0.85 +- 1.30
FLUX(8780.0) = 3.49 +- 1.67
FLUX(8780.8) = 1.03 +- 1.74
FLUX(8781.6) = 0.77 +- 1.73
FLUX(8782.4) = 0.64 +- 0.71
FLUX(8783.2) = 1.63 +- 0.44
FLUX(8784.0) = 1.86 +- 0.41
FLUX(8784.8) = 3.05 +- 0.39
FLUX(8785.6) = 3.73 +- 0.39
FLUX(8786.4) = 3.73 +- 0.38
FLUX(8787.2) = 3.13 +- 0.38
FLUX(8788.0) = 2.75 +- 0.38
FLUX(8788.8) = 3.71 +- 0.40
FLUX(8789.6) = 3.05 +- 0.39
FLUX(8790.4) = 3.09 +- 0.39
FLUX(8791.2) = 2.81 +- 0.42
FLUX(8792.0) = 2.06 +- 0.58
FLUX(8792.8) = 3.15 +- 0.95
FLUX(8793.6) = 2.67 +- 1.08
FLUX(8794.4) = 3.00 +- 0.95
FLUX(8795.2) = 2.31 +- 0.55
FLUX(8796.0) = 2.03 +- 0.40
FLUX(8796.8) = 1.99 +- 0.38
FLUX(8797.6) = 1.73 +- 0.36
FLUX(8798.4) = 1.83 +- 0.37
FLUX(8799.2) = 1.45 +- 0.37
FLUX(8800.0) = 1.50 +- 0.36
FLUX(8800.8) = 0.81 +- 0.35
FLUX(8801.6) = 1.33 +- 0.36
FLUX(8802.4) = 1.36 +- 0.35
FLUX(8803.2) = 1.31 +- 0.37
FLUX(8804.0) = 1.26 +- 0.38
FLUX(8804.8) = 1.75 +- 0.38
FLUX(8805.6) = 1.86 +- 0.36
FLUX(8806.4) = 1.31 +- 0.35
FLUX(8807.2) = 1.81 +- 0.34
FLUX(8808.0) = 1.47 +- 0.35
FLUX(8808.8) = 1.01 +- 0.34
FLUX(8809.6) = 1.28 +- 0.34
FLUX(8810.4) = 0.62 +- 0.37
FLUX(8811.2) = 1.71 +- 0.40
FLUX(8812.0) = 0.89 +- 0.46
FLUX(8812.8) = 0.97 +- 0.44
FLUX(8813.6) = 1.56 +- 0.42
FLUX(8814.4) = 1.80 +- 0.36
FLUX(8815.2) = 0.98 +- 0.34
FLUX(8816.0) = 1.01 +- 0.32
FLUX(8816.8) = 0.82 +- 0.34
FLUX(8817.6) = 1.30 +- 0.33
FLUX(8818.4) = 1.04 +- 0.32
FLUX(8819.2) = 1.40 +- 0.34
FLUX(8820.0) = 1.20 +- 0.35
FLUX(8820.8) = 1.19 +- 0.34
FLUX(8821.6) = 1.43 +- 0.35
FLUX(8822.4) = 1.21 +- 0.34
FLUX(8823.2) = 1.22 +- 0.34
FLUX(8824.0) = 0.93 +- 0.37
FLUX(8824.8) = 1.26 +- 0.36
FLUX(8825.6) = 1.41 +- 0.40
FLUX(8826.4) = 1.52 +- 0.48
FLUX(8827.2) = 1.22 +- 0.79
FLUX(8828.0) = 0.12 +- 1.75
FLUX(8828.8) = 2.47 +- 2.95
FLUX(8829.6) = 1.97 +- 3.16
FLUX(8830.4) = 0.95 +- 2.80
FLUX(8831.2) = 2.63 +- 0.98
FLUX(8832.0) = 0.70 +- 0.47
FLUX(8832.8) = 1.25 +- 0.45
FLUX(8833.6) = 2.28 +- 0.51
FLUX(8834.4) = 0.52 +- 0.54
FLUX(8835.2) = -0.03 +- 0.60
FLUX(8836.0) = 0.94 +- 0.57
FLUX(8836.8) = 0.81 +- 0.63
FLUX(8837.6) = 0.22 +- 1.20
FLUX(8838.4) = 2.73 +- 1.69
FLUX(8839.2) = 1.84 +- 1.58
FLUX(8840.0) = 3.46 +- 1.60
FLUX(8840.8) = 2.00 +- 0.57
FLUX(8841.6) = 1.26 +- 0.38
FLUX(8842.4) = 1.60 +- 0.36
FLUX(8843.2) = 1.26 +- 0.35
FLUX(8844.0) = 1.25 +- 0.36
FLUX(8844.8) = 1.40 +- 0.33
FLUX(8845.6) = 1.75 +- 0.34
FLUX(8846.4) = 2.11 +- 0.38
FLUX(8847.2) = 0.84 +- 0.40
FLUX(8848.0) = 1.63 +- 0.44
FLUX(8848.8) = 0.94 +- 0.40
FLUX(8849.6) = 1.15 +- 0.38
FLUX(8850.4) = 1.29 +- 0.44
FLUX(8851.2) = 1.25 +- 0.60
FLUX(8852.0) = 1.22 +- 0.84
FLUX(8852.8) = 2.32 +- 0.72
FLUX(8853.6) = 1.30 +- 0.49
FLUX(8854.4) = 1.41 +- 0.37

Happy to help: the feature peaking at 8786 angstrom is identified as [N II]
